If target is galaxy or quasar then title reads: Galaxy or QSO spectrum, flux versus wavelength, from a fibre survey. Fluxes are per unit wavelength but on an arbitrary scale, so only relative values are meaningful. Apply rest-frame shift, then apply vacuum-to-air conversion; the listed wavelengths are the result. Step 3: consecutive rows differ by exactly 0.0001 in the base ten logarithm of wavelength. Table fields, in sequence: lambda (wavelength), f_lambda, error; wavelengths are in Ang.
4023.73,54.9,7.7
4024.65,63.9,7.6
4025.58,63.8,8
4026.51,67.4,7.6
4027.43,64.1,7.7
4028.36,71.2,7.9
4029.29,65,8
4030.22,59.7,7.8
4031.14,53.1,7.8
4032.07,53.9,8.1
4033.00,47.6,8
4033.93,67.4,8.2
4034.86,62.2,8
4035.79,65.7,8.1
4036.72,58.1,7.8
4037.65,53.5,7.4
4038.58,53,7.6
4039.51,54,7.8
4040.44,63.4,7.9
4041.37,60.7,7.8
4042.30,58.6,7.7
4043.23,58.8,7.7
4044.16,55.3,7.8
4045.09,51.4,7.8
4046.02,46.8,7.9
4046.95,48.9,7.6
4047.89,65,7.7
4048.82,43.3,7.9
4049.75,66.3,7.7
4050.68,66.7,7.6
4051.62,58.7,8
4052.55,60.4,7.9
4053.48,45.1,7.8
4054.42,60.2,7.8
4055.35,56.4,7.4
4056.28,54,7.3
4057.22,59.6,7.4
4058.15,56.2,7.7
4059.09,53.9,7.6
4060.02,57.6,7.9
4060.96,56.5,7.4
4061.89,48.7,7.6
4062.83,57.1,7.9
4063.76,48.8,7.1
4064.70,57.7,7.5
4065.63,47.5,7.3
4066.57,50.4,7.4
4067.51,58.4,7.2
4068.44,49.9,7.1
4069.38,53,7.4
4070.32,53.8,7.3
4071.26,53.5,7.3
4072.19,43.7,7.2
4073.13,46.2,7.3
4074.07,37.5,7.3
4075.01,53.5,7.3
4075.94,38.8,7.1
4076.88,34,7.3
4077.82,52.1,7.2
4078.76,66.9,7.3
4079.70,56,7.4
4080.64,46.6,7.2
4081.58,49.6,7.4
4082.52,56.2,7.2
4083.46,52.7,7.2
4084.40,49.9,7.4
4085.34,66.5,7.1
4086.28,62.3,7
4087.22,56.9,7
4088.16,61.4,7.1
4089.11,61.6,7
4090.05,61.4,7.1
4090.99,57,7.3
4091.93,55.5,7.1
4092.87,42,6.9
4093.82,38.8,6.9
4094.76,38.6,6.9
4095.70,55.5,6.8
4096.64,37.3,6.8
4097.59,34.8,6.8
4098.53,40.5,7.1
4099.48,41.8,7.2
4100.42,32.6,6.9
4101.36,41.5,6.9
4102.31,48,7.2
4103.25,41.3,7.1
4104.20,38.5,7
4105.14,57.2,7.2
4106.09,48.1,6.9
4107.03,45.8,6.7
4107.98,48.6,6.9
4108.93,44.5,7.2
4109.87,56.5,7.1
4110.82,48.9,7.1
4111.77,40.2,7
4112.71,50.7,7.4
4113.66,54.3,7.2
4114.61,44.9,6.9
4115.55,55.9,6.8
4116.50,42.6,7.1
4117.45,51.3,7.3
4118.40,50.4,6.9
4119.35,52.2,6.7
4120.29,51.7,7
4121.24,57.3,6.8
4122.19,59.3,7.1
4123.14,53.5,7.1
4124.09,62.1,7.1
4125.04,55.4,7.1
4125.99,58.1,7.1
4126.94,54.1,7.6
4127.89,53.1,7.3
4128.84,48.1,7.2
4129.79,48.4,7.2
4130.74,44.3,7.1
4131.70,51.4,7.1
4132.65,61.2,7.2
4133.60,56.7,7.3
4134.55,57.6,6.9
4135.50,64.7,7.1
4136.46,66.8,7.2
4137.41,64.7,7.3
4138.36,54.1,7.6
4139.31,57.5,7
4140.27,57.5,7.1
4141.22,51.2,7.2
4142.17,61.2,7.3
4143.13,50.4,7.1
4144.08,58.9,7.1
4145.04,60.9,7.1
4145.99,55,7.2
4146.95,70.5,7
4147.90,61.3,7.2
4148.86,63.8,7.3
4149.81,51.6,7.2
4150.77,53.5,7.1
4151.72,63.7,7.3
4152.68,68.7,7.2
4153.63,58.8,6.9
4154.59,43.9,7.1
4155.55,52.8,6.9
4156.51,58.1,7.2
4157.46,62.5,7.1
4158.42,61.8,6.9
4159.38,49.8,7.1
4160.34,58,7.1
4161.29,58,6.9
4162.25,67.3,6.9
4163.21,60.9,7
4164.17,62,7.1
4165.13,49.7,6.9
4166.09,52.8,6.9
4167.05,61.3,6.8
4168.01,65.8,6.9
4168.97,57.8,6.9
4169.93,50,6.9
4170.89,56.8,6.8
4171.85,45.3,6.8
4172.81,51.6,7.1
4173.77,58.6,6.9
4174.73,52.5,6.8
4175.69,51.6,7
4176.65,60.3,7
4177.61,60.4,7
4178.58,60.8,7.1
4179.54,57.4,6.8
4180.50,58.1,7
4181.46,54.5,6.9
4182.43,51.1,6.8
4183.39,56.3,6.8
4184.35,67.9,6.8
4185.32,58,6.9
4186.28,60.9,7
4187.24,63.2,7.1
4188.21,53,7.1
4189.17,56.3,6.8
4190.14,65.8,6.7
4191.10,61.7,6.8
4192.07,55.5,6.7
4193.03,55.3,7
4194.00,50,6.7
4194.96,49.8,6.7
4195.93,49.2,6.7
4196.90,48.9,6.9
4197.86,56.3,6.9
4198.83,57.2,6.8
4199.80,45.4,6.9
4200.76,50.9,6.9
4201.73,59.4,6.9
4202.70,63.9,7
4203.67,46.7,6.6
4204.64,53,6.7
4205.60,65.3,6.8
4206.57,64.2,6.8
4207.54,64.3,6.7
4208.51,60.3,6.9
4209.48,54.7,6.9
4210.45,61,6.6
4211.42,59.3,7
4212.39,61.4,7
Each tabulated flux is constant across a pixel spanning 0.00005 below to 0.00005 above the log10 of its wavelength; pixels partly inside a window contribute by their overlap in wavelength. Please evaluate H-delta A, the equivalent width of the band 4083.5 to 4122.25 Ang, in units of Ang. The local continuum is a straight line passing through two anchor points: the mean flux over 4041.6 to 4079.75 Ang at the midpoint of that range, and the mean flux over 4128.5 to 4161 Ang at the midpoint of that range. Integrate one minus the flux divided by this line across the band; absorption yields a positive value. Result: 4.2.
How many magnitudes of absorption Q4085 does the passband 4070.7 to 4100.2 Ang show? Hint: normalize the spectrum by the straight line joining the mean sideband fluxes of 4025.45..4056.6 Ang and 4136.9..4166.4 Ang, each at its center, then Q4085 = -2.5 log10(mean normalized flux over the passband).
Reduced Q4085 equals 0.17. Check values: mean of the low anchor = 58.2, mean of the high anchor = 58.1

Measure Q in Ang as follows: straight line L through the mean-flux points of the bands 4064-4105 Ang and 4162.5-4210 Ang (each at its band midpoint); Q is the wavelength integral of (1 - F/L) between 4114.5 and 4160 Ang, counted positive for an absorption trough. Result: -2.6 Ang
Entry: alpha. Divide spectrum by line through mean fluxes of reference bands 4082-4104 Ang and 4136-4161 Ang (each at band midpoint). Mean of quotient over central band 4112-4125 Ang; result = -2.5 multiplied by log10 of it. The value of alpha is 0.02 mag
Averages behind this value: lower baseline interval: 49.2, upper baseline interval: 58.4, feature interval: 52.7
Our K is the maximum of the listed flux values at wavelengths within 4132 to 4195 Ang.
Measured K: 70.5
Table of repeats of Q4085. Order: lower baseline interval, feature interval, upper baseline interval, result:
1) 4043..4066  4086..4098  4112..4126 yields 0.063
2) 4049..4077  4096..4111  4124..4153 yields 0.247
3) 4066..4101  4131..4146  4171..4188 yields -0.079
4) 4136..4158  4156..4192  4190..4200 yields -0.034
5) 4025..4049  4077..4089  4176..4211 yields 0.040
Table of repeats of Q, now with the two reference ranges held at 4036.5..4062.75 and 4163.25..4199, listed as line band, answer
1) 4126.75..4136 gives 0.4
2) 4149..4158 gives -0.2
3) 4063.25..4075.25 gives 1.3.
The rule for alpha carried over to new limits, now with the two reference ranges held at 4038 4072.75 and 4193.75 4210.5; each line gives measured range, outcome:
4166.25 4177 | 0.00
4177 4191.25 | -0.07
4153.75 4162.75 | -0.03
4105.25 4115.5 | 0.13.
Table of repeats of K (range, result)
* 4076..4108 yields 66.9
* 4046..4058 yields 66.7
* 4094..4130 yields 62.1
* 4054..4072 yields 60.2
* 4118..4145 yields 66.8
